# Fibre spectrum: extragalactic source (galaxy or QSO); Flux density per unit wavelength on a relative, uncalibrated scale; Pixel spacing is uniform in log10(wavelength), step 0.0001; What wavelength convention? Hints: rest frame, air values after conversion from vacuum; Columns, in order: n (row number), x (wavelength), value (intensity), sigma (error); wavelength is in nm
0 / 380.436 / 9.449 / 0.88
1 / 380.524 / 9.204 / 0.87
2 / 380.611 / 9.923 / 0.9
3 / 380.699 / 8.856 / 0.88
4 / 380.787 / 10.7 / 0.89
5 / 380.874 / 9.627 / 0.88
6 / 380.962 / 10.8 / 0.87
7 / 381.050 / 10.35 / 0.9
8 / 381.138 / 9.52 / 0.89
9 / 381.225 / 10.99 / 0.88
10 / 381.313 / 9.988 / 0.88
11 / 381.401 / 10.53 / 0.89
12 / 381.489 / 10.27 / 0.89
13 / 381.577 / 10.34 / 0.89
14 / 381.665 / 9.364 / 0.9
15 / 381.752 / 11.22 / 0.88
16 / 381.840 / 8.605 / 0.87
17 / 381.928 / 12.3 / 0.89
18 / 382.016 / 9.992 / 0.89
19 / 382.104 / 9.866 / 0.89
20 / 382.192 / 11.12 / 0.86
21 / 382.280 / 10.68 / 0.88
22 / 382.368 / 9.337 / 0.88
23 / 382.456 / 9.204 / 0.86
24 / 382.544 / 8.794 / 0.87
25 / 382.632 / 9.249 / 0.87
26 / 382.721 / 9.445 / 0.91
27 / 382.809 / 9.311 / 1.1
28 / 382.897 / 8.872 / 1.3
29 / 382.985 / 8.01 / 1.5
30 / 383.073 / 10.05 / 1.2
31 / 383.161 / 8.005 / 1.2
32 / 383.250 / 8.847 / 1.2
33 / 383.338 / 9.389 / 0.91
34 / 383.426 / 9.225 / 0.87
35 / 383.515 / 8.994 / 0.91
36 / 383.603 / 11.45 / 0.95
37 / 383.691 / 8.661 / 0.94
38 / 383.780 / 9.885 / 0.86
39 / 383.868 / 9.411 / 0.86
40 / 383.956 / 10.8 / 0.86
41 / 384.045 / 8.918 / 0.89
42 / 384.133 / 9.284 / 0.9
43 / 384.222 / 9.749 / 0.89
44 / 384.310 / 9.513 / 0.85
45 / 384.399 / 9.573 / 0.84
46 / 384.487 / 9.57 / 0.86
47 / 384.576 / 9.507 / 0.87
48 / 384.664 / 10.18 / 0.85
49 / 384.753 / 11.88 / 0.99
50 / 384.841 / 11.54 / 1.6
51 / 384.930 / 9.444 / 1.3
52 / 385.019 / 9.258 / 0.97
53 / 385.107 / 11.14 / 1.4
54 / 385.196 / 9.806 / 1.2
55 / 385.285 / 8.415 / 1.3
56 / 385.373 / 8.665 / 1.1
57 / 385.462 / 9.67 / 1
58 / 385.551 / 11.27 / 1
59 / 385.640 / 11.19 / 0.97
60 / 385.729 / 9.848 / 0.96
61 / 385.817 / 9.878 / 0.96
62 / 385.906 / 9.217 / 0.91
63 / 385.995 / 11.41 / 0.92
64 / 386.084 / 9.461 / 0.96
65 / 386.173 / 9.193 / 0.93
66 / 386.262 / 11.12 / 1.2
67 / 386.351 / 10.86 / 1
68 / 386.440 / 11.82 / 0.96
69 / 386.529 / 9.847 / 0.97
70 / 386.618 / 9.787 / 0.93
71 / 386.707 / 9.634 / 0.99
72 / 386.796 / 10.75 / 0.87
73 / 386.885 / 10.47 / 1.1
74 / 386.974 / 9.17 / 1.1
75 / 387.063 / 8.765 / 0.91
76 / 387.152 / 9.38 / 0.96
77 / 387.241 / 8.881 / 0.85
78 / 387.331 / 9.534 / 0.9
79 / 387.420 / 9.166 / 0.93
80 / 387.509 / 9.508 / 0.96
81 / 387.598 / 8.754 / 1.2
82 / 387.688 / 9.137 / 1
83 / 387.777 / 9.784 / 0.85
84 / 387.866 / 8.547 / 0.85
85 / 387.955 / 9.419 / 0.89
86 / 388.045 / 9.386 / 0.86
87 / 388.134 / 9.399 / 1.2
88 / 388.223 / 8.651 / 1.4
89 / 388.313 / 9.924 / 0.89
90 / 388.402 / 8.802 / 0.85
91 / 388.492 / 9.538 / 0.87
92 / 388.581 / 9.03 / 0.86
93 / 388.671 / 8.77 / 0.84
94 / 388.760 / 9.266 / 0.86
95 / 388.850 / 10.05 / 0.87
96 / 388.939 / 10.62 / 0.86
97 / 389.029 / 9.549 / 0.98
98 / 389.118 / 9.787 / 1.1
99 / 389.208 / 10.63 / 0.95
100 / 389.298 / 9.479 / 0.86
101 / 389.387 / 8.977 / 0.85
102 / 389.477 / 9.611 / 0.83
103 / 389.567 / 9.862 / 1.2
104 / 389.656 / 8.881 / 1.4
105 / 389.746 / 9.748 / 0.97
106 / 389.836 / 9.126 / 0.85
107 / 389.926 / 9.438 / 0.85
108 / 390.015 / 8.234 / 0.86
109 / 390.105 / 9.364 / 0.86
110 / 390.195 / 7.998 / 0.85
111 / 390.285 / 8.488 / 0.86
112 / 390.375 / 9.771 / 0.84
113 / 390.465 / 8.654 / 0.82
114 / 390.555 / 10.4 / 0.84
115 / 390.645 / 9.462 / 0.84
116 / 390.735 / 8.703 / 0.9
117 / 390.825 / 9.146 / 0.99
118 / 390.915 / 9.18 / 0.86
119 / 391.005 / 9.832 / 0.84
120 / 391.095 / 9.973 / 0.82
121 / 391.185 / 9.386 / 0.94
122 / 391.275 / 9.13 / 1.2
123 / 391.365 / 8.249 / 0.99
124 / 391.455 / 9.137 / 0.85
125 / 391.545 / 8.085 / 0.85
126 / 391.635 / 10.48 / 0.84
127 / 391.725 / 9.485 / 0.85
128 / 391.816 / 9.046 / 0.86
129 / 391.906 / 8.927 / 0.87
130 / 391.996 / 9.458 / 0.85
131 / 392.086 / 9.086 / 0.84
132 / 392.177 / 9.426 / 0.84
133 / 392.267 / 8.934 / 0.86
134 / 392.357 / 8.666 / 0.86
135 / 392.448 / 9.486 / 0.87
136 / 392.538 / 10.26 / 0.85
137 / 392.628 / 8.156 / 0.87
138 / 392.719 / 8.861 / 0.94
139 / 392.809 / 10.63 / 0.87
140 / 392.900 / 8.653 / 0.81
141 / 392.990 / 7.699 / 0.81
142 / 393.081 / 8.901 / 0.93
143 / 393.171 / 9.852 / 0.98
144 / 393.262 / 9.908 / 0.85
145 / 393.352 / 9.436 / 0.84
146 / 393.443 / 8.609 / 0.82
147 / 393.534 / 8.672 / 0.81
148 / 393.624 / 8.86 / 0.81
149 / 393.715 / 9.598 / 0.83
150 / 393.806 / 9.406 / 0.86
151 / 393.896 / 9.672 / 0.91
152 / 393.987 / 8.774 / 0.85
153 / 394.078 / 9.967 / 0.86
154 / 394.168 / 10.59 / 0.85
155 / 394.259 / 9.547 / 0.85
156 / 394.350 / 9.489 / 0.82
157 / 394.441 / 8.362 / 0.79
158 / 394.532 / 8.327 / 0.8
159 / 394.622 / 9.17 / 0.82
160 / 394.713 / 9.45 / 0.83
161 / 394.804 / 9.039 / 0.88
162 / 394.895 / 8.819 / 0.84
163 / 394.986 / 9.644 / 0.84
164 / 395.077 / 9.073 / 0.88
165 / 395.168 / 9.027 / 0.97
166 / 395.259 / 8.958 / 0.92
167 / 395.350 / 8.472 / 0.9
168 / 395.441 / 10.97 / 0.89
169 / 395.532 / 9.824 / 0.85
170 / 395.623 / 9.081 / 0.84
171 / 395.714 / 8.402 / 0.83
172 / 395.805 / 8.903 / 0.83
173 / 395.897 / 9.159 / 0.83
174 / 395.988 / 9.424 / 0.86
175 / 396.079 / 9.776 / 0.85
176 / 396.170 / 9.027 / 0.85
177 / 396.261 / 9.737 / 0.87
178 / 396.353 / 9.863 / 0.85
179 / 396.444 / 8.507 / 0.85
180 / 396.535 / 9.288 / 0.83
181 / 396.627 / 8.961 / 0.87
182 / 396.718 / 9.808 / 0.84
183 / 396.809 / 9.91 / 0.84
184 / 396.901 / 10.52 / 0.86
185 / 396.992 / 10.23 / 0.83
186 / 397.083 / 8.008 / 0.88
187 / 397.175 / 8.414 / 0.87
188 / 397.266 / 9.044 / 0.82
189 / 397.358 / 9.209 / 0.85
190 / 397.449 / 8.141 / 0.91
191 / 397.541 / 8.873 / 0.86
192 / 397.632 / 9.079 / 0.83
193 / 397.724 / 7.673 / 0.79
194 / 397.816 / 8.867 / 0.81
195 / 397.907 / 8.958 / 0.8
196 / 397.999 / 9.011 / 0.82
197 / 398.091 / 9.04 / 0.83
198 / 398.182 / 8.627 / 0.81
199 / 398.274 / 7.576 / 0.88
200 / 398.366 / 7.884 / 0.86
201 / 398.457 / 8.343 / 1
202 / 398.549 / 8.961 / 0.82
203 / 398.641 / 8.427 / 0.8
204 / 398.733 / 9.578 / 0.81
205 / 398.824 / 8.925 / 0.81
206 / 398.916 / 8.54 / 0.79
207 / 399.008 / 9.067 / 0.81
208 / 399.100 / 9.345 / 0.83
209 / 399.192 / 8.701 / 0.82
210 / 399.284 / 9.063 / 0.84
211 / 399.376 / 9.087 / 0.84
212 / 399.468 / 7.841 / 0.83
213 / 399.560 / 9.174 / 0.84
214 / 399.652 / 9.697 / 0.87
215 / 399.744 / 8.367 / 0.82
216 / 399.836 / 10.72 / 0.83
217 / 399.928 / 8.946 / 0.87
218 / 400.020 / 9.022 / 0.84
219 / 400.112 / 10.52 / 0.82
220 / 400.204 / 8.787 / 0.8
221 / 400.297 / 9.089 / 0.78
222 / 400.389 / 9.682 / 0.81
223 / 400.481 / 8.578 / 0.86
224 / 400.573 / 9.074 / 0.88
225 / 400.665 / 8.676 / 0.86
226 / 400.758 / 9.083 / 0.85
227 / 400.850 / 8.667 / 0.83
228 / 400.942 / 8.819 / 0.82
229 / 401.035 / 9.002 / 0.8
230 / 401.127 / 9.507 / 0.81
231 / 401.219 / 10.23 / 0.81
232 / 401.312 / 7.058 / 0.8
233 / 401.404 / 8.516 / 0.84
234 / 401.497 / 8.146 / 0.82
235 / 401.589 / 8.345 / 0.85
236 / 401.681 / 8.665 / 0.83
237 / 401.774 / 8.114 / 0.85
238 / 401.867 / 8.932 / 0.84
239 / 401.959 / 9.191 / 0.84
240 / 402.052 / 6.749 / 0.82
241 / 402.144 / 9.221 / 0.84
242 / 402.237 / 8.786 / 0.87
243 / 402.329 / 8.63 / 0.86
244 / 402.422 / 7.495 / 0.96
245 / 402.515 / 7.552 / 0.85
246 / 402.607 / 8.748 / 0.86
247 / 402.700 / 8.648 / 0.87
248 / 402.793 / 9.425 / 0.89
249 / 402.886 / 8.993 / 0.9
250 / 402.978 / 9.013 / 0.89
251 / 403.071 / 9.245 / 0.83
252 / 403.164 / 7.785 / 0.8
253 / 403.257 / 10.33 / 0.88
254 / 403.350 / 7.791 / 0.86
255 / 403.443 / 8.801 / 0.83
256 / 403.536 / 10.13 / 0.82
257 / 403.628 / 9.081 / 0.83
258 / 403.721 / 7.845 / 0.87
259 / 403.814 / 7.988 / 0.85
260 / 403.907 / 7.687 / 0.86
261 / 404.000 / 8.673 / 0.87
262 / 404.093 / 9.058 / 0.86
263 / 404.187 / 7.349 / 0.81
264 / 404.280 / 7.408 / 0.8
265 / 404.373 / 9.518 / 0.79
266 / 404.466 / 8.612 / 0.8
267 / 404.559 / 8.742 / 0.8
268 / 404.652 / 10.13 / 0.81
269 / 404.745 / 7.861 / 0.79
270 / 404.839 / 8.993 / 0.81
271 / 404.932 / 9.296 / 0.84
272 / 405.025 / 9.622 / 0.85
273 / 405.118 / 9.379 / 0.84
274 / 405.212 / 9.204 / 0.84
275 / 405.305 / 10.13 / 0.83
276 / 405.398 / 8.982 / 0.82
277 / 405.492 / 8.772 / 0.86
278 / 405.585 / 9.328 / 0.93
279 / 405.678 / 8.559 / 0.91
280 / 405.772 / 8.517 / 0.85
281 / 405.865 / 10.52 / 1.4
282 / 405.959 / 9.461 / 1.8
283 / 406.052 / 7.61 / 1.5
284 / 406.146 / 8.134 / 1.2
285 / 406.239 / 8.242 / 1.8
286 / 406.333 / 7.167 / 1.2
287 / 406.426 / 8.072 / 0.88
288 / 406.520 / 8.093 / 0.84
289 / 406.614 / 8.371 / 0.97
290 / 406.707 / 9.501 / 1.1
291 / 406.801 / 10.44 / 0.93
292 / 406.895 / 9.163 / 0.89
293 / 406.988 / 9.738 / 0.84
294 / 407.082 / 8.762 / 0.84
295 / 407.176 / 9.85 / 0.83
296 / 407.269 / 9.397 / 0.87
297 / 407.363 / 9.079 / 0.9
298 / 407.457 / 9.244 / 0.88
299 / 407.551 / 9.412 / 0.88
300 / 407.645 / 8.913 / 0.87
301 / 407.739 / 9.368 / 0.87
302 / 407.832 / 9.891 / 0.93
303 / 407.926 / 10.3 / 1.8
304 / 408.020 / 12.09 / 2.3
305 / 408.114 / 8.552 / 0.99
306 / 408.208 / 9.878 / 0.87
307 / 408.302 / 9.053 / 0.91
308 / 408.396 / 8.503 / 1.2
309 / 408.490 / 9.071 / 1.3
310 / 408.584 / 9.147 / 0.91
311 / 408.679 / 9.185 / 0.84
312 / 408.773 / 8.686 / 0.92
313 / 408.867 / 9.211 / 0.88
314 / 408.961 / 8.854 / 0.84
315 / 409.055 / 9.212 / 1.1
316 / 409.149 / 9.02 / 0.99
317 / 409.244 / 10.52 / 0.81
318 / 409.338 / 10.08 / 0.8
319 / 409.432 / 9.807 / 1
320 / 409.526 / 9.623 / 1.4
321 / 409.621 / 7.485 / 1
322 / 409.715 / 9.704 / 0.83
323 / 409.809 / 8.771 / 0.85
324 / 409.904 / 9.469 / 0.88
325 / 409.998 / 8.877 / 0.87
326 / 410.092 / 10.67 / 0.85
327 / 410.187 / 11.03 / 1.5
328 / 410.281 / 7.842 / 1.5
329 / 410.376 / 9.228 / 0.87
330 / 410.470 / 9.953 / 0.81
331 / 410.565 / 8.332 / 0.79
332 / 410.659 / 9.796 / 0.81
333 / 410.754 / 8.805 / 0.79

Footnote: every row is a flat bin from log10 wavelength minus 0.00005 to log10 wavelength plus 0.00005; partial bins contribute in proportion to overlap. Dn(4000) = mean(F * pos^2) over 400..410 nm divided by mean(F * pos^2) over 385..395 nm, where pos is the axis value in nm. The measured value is 1.0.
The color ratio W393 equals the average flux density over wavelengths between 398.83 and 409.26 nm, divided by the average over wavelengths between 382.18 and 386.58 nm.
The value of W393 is 0.91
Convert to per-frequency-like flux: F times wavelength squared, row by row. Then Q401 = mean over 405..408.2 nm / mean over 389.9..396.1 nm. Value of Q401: 1.07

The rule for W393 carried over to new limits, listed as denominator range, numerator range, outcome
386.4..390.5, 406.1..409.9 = 0.98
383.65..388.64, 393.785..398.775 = 0.94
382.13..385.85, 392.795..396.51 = 0.95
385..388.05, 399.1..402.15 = 0.91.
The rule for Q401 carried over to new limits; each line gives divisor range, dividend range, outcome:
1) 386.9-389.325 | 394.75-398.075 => 1.02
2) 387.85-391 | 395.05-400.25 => 1.01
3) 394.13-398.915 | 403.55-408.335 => 1.04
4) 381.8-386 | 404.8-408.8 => 1.06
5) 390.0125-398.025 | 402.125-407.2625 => 1.01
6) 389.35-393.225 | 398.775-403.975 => 1.01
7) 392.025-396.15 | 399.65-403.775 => 0.99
